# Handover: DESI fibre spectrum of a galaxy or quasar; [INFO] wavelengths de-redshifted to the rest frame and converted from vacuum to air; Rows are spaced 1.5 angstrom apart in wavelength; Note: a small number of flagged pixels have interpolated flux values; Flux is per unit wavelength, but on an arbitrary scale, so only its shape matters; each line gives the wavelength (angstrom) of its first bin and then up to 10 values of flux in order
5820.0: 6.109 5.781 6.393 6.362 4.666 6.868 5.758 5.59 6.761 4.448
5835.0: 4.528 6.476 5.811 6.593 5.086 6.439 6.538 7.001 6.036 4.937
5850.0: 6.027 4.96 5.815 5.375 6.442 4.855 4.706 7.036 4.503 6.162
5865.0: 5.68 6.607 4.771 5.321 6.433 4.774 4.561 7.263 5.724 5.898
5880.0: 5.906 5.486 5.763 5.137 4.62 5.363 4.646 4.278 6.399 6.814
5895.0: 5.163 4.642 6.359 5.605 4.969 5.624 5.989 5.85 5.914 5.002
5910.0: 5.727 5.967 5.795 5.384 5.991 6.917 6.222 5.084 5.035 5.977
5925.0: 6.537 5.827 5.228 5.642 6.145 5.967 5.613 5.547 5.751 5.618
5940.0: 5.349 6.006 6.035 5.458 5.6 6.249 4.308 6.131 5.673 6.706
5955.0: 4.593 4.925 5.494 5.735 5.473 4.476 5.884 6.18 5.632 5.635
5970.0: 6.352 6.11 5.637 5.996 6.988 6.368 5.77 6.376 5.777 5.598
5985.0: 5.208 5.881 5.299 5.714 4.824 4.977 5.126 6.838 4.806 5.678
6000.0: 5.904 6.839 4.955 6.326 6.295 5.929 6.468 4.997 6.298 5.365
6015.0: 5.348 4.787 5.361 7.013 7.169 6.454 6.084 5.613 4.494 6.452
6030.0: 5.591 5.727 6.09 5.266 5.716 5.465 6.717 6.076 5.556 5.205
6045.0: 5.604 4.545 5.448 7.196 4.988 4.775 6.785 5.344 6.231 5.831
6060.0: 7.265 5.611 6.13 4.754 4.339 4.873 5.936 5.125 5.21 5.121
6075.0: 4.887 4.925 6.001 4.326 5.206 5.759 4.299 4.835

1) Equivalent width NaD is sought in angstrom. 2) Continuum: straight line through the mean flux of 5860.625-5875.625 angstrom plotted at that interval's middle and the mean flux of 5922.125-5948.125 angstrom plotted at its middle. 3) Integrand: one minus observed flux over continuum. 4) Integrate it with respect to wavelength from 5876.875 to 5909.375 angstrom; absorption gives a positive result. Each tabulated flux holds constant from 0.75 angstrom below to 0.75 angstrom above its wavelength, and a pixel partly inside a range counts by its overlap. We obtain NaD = 0.9 angstrom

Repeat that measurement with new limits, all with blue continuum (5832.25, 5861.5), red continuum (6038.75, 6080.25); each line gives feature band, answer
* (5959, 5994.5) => -0.7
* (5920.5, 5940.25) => -0.1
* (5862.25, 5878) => 0.1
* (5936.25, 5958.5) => 0.2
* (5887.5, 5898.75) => 0.5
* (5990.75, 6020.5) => -0.9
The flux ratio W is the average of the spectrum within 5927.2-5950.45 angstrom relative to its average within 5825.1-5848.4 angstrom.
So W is 1.0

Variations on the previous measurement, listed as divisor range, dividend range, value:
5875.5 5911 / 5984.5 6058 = 1.03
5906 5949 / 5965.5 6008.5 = 1.01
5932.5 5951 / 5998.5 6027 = 1.05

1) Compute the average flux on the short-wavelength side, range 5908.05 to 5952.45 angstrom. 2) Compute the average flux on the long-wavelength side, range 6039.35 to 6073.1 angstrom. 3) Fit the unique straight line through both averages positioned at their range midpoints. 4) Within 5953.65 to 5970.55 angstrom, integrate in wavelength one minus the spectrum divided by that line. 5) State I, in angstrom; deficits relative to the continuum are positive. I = 0.5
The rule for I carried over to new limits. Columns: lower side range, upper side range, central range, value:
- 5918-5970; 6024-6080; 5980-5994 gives 0.34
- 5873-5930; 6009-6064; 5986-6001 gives 0.59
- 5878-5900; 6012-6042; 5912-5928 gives -0.86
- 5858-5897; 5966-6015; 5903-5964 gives -0.13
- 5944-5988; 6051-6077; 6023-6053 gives -0.58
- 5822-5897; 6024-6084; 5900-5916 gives 0.00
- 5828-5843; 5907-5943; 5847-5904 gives 2.14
